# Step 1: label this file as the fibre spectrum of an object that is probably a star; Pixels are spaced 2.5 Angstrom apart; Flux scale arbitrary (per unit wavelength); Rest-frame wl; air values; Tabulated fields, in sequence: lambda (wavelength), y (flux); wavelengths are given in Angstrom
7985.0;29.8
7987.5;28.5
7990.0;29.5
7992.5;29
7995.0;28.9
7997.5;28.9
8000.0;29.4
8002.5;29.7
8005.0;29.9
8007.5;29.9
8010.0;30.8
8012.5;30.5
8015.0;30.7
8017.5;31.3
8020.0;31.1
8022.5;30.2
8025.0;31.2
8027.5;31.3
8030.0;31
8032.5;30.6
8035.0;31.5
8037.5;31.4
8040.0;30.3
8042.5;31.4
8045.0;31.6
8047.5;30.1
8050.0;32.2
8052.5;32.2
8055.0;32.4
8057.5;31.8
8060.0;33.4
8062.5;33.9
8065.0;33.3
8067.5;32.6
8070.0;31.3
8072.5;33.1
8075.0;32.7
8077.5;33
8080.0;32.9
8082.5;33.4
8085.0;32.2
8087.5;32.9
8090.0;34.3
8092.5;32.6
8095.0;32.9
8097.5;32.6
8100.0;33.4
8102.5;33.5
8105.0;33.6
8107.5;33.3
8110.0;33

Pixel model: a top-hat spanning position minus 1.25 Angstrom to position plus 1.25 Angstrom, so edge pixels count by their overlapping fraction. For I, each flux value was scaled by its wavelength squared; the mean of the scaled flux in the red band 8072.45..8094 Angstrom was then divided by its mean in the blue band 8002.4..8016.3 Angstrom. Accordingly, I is 1.1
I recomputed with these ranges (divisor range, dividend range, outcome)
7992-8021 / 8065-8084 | 1.11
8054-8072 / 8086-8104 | 1.02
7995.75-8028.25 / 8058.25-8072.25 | 1.10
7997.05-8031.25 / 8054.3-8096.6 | 1.10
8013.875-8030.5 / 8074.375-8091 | 1.08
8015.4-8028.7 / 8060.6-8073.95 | 1.07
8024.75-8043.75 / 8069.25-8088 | 1.06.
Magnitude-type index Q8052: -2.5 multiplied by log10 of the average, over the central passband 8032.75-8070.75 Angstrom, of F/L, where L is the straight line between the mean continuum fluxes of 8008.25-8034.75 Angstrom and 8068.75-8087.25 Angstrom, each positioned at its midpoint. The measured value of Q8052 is 0.00 mag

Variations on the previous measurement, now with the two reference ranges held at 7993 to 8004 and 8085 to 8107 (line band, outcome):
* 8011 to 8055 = -0.02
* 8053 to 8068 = -0.04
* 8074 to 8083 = -0.02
